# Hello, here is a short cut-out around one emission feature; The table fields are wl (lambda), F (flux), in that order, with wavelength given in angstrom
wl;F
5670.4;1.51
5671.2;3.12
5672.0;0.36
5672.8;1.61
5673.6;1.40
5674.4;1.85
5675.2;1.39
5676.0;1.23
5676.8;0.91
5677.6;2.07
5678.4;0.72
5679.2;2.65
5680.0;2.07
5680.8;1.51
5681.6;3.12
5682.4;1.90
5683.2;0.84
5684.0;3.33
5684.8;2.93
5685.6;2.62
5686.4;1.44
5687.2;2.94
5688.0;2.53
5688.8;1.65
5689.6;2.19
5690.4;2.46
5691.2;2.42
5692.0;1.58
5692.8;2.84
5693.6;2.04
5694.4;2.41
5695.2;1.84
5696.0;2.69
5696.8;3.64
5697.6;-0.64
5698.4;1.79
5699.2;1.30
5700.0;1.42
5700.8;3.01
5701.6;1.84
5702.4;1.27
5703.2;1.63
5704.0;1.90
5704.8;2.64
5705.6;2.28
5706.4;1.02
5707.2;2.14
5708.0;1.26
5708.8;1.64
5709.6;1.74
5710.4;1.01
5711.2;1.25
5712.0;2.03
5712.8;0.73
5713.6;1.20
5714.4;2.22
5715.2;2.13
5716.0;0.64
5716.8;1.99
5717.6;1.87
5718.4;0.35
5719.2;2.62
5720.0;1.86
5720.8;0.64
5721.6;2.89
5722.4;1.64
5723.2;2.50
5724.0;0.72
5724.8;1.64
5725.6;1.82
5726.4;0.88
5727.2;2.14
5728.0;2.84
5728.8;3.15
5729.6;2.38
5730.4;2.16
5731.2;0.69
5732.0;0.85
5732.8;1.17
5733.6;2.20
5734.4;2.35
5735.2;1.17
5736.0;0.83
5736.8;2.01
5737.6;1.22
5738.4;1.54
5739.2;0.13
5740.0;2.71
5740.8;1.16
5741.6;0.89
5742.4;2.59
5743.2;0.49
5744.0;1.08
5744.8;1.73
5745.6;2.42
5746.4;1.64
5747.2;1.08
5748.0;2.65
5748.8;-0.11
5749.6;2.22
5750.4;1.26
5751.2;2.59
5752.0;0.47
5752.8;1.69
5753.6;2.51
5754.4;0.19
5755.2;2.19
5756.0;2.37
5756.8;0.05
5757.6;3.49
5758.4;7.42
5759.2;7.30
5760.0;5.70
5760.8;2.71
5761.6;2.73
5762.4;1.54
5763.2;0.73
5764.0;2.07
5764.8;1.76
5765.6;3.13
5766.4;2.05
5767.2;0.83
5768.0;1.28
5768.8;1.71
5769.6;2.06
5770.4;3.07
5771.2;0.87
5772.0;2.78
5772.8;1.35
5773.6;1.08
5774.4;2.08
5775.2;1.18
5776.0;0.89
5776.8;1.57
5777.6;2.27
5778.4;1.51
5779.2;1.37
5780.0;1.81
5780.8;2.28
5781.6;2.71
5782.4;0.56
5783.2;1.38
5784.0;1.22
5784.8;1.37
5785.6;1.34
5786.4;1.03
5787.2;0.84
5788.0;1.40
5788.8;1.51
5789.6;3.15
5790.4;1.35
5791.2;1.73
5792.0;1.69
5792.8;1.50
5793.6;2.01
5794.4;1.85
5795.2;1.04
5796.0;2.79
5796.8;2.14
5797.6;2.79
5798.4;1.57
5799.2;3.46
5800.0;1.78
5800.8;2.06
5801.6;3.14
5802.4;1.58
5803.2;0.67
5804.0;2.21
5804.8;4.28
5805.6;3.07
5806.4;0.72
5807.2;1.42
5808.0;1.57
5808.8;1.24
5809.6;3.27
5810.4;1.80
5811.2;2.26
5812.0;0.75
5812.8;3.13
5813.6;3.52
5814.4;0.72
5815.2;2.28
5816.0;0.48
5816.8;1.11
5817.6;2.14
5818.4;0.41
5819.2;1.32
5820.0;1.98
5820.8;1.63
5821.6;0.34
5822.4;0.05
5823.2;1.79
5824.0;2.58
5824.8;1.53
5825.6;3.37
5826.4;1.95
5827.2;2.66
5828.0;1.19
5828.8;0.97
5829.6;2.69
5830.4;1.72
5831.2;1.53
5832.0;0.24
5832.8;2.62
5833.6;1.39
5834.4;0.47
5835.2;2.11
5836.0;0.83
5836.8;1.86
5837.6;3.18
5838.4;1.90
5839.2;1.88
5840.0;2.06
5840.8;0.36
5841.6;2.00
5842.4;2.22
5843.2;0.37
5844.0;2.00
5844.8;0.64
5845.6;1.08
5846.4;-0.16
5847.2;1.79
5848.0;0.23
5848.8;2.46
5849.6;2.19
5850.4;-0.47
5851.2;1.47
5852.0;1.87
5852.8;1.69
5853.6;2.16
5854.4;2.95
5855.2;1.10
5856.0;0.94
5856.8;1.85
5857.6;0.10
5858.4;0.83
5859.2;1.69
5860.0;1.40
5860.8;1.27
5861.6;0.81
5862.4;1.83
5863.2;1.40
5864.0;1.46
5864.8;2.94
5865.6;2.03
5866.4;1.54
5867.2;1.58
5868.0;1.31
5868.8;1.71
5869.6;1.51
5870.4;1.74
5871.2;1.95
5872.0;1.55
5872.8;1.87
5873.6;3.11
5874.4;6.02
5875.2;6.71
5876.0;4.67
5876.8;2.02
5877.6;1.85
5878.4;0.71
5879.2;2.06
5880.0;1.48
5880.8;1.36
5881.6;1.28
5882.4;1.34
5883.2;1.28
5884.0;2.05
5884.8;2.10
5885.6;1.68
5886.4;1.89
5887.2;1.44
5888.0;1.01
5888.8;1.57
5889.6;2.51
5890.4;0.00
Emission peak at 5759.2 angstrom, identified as H-beta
